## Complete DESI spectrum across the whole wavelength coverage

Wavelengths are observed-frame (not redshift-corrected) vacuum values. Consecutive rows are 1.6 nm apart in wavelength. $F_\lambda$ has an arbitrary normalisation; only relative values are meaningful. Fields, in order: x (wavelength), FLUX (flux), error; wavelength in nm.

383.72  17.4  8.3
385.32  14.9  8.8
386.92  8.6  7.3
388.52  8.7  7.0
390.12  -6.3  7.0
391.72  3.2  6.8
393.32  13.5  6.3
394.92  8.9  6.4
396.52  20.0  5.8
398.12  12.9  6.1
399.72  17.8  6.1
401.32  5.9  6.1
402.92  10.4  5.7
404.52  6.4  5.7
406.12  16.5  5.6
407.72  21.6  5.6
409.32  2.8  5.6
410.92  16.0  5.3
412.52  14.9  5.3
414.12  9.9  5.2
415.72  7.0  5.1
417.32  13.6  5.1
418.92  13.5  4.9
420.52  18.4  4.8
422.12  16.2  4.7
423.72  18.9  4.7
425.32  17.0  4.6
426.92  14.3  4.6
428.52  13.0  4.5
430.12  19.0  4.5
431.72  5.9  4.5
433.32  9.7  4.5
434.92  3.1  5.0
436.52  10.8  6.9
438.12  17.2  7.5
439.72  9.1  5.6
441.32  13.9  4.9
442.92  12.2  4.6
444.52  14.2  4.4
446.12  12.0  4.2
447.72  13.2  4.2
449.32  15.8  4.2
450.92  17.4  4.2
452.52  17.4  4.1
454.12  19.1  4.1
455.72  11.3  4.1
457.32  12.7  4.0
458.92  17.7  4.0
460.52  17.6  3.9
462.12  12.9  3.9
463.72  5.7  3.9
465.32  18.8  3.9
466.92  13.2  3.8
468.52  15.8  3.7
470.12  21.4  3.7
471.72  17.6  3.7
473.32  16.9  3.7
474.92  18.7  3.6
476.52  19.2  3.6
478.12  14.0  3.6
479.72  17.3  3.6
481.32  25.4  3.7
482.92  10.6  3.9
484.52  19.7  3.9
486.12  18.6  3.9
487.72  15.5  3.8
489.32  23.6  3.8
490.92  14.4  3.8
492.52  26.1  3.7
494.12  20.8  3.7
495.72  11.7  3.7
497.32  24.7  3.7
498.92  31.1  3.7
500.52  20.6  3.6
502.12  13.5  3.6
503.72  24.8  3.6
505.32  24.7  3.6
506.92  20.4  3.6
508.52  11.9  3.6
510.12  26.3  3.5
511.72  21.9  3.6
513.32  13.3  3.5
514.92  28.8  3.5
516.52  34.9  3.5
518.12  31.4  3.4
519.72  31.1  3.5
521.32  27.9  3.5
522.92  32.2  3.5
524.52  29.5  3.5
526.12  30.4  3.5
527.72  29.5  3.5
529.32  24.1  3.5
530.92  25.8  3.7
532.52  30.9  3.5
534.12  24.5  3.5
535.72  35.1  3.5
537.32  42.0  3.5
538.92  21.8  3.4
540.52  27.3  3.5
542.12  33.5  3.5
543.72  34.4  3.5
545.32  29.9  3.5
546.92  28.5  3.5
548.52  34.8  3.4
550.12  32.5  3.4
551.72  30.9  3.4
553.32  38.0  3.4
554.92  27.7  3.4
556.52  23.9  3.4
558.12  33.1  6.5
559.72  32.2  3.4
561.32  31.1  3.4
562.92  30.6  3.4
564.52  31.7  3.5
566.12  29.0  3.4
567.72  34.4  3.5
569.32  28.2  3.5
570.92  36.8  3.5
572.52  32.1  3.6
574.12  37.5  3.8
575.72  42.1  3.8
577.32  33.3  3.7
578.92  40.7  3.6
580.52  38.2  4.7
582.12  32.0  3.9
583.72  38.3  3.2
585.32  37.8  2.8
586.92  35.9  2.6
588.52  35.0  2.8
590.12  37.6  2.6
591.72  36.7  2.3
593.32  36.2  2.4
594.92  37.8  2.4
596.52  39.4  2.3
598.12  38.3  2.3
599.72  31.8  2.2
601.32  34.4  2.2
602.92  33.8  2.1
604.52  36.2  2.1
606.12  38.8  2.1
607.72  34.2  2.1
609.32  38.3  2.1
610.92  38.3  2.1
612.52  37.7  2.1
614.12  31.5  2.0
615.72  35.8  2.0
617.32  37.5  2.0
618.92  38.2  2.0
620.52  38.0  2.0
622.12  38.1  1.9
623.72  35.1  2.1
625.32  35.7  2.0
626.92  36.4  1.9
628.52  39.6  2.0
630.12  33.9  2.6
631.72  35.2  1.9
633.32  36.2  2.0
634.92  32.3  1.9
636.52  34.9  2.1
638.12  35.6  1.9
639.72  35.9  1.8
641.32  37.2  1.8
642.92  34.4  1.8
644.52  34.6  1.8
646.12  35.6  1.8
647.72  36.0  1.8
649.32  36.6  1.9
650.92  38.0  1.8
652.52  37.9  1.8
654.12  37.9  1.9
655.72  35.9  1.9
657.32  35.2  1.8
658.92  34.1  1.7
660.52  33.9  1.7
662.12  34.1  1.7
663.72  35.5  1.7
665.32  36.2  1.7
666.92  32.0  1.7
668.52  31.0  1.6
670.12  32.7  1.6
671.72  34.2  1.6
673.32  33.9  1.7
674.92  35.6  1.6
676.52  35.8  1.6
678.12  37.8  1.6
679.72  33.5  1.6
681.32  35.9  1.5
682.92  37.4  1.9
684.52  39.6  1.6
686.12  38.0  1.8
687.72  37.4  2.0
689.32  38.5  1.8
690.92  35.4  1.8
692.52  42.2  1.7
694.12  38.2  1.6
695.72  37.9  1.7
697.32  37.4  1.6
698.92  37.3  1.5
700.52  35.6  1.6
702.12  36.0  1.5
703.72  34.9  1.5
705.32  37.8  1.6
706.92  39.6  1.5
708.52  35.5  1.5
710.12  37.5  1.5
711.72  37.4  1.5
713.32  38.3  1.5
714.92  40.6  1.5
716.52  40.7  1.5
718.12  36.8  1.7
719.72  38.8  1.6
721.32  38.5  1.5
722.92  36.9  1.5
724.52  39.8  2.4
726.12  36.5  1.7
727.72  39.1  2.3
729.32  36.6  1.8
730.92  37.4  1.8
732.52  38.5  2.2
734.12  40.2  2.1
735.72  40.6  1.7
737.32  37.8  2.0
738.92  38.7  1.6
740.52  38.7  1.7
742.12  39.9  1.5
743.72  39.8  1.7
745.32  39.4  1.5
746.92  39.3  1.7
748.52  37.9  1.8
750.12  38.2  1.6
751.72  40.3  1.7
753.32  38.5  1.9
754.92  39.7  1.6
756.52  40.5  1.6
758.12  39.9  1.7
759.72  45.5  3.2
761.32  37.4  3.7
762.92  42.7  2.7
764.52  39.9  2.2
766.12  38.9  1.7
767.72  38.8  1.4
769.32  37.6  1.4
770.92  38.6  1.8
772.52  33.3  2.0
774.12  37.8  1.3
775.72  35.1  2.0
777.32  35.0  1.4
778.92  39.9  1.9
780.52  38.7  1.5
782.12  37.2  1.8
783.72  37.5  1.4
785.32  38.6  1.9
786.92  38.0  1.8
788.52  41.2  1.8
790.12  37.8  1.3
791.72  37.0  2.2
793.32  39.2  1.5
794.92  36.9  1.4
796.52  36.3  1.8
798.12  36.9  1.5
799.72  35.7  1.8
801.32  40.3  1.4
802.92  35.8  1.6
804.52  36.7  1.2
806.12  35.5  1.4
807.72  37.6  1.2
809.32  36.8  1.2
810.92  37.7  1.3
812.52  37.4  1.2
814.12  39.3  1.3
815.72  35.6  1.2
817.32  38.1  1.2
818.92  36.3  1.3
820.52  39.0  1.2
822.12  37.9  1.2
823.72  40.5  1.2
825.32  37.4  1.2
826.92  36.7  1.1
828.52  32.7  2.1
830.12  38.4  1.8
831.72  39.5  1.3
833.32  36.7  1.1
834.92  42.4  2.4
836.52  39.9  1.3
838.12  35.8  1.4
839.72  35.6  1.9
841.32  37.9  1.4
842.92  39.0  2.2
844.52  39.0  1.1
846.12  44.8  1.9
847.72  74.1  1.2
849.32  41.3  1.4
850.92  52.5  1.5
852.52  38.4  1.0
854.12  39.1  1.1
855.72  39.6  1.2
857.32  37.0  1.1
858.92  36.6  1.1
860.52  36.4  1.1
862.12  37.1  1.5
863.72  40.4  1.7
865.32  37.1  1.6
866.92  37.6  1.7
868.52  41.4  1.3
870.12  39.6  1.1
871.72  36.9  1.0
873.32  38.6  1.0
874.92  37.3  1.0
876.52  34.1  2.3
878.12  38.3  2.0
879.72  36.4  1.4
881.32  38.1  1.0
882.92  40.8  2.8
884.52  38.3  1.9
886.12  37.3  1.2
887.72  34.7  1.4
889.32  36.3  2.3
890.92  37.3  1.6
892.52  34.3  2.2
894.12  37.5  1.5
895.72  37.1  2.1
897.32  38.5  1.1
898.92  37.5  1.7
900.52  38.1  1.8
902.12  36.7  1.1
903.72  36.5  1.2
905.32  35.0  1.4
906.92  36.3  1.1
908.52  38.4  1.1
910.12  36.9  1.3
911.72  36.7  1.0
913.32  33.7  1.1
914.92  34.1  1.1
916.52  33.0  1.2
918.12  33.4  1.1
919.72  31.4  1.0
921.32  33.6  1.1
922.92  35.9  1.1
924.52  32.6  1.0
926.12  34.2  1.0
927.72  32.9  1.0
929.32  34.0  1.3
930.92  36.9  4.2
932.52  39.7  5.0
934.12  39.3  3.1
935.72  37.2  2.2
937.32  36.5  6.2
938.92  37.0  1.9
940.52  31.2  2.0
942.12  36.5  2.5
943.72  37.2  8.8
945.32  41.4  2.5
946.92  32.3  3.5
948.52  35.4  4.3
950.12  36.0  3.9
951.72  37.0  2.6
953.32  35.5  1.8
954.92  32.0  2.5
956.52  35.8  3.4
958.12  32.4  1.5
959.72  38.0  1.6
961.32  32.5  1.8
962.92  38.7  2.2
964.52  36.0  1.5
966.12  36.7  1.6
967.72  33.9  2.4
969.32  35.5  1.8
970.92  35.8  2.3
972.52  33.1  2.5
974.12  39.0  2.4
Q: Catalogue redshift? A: 0.291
